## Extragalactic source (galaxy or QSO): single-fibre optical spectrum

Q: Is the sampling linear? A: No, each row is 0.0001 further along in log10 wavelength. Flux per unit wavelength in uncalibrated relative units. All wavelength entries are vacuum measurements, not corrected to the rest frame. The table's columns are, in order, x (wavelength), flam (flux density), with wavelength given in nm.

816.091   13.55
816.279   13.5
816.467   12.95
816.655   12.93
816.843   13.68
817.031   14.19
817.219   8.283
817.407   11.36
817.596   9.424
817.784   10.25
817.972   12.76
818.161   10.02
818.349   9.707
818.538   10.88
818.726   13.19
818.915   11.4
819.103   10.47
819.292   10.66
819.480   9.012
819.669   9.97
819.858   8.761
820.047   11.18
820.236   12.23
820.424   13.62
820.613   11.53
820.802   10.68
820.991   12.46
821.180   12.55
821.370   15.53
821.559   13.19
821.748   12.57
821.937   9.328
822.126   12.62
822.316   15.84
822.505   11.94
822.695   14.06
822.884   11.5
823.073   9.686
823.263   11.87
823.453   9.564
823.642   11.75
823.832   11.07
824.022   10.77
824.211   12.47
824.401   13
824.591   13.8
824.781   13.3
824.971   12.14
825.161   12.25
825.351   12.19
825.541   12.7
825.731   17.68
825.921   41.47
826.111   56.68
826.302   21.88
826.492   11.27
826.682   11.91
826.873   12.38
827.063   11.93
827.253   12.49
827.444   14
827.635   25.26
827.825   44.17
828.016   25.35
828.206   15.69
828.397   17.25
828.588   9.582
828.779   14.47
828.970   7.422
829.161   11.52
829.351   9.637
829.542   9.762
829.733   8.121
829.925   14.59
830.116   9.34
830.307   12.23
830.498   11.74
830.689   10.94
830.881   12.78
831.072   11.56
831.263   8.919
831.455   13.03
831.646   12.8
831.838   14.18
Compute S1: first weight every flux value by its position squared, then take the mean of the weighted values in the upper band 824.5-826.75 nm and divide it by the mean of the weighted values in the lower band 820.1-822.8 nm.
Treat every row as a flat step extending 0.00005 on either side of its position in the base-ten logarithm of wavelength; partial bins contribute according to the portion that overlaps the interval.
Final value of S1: 1.58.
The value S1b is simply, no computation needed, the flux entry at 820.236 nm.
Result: 12.23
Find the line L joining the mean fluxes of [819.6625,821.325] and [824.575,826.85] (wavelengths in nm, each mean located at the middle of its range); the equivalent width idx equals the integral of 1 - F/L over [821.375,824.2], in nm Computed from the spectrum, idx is 0.57 nm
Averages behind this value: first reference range 11.6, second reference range 19.7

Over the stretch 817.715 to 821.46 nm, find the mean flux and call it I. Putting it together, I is 11.3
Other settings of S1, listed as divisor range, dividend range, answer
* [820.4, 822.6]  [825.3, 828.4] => 1.74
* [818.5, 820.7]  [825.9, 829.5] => 1.76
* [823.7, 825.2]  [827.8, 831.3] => 1.10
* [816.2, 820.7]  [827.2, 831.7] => 1.30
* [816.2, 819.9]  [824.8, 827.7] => 1.72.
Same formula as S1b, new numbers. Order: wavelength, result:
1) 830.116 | 9.34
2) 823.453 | 9.564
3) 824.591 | 13.8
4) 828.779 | 14.47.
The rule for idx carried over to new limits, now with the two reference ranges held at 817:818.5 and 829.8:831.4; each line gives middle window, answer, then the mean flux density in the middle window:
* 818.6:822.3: -0.31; 11.7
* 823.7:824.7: -0.11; 12.2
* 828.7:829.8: 0.12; 10.1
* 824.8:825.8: -0.19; 13.3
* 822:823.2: -0.17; 12.5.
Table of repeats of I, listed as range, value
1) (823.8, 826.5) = 18.6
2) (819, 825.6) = 11.9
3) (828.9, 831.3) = 10.7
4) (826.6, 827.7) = 14.4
